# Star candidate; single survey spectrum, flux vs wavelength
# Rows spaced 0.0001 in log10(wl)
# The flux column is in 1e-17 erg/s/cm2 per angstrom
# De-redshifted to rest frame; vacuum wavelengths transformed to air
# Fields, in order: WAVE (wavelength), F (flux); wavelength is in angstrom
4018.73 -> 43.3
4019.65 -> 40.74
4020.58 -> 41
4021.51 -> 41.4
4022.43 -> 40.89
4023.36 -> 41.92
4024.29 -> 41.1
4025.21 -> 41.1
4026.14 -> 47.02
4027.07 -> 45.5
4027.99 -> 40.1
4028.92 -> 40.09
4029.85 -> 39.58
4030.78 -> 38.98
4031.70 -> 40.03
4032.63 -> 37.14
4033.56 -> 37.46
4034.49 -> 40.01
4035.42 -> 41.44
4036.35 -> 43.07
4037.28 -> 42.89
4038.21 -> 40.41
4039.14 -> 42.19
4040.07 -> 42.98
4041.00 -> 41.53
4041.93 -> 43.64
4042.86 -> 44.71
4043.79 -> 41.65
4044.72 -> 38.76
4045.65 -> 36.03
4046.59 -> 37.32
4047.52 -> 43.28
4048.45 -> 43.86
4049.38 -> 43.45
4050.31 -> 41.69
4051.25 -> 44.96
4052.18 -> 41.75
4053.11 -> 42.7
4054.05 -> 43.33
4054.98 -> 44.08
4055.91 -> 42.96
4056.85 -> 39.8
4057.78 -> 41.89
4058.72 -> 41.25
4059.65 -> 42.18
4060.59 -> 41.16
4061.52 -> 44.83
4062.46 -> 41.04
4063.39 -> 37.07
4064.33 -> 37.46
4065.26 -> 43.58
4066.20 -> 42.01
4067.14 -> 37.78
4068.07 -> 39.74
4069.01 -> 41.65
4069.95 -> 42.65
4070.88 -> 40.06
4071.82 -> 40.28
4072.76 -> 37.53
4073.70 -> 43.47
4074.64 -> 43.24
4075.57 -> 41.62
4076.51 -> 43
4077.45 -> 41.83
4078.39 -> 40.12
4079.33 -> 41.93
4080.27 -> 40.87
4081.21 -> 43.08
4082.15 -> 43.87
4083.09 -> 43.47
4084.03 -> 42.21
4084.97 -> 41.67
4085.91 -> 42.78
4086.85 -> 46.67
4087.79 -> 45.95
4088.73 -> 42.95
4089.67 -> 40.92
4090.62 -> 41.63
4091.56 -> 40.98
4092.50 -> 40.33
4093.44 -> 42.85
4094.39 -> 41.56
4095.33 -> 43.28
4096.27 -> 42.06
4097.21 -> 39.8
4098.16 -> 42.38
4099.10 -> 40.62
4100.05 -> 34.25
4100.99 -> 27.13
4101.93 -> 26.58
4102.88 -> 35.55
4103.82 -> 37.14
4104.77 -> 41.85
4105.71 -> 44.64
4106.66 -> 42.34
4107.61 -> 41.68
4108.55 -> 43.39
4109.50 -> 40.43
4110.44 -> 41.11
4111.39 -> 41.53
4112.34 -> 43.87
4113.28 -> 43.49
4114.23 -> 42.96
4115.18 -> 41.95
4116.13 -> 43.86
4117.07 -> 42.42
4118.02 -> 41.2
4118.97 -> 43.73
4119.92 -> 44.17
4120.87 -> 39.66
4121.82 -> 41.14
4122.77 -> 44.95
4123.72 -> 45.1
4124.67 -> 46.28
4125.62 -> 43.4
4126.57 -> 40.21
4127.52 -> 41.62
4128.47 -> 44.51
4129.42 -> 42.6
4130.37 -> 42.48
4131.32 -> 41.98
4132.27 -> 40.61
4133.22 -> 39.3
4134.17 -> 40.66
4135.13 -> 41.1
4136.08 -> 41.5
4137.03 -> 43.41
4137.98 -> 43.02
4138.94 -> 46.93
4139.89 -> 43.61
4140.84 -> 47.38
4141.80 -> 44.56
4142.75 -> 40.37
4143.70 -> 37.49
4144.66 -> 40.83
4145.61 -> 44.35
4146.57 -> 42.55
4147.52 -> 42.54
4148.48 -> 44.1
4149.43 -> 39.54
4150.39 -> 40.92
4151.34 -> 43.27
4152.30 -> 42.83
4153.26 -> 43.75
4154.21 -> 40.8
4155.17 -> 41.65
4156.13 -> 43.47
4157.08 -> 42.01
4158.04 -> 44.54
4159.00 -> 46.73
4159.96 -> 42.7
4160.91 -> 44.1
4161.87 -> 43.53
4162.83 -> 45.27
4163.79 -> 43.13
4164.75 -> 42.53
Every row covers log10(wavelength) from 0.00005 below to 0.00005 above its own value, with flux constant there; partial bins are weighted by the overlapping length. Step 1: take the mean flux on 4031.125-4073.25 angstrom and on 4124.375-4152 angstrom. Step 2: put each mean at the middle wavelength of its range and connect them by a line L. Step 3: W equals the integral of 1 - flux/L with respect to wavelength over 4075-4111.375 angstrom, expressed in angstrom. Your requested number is 0.76 angstrom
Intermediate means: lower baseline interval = 41.2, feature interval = 40.9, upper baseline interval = 42.4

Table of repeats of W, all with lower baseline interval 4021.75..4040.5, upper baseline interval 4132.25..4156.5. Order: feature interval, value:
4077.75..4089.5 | -0.33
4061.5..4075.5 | 0.29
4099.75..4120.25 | 0.85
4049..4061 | -0.28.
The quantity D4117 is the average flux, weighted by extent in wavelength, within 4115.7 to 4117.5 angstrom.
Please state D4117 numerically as 43.3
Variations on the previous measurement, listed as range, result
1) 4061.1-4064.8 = 40.1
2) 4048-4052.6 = 43.2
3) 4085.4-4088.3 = 45.1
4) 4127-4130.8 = 42.8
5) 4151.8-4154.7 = 42.4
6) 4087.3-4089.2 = 44.6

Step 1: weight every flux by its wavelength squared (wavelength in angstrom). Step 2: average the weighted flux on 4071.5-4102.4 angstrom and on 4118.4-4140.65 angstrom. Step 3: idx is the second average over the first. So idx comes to 1.1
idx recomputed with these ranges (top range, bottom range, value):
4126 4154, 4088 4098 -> 1.04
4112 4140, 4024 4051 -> 1.08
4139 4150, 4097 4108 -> 1.15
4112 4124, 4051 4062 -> 1.04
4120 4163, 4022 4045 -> 1.09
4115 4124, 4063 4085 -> 1.06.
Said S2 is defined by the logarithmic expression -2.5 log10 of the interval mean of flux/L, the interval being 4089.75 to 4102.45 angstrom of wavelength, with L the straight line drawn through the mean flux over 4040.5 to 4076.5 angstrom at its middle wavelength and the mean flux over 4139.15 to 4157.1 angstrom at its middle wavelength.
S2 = 0.085 mag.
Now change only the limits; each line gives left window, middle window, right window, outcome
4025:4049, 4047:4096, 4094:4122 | -0.03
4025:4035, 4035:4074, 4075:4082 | -0.01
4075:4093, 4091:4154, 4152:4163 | 0.03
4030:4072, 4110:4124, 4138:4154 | -0.01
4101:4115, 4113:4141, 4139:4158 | -0.04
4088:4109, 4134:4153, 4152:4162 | 0.00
